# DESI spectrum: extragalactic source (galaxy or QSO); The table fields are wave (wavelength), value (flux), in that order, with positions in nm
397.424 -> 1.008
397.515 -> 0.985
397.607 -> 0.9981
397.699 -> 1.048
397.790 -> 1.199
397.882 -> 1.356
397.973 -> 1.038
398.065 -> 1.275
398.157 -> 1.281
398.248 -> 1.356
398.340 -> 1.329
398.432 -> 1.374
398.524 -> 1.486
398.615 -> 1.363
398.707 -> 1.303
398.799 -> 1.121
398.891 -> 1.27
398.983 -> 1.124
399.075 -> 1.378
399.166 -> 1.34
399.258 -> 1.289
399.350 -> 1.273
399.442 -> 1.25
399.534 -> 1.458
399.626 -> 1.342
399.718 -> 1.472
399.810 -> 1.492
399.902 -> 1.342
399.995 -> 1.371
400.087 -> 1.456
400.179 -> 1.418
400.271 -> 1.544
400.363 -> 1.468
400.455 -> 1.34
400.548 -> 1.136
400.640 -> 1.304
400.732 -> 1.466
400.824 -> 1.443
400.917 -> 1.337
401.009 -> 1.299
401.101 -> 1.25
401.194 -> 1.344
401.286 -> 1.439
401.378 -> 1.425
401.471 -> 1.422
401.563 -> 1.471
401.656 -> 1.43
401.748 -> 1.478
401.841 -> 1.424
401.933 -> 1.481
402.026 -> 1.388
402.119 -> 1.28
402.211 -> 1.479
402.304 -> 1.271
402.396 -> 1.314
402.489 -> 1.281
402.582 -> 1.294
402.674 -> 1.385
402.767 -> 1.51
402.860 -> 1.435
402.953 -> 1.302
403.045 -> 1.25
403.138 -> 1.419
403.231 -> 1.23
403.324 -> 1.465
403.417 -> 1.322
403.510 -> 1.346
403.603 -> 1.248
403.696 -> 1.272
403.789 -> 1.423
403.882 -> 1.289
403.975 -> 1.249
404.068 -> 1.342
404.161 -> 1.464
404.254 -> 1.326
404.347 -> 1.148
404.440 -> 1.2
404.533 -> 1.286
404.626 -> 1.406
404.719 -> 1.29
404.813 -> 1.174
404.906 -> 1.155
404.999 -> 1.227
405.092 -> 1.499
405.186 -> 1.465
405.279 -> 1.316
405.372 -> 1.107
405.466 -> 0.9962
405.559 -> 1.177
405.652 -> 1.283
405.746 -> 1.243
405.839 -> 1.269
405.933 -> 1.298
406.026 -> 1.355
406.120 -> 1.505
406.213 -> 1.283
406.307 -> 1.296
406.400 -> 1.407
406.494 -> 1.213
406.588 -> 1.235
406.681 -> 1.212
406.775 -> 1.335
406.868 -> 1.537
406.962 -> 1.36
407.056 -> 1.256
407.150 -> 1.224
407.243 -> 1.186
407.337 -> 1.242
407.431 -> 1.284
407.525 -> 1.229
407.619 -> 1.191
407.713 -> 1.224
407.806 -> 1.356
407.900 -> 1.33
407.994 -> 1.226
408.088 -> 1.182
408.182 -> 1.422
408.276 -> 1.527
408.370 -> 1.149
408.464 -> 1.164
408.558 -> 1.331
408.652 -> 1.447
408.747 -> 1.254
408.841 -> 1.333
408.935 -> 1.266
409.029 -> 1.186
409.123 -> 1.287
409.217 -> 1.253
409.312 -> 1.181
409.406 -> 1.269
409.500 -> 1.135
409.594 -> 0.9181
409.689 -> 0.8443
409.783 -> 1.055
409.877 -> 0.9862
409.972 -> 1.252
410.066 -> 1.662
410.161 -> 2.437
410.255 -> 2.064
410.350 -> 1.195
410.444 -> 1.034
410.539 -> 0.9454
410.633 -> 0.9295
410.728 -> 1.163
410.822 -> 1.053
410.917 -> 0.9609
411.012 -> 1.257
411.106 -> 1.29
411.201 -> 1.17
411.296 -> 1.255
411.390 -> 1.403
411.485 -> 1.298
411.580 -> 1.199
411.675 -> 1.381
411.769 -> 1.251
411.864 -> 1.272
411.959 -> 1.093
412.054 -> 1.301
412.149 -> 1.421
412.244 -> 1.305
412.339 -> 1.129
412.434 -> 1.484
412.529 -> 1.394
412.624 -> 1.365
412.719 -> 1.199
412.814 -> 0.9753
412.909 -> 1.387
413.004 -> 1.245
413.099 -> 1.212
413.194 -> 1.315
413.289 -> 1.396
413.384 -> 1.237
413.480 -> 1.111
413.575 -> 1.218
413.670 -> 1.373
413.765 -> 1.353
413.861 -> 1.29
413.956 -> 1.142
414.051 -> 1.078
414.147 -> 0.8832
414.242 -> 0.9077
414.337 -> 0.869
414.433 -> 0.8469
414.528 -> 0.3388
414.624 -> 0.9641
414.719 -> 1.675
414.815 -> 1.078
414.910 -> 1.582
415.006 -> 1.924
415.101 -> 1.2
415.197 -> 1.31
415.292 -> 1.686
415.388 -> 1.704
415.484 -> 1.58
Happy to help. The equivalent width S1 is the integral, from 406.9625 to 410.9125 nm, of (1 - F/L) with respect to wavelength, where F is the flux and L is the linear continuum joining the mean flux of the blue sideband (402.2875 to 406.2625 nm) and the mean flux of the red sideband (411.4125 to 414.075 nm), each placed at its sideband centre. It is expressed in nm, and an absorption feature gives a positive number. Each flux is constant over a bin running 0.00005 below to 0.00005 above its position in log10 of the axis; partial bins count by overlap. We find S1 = 0.08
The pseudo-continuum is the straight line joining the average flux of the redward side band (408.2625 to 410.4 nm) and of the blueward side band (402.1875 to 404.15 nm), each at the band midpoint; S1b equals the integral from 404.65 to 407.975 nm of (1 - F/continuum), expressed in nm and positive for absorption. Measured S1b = 0.11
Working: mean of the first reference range 1.34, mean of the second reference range 1.31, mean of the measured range 1.28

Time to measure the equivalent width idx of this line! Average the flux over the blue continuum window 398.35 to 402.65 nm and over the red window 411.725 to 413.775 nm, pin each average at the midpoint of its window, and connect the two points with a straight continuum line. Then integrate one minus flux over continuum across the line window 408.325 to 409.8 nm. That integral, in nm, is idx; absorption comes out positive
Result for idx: 0.120 nm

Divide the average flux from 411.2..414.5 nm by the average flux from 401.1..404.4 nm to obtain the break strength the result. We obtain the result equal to 0.90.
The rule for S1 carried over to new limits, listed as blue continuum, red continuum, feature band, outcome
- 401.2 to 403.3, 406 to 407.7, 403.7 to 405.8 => 0.093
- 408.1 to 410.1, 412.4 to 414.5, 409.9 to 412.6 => -0.215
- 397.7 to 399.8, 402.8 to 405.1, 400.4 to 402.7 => -0.109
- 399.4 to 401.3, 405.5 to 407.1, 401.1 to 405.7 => 0.043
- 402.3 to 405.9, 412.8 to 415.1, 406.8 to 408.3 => -0.042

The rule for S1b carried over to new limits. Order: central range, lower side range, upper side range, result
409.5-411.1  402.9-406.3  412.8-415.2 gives -0.002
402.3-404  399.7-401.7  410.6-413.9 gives 0.035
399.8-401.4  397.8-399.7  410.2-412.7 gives -0.104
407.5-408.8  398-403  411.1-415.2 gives -0.008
